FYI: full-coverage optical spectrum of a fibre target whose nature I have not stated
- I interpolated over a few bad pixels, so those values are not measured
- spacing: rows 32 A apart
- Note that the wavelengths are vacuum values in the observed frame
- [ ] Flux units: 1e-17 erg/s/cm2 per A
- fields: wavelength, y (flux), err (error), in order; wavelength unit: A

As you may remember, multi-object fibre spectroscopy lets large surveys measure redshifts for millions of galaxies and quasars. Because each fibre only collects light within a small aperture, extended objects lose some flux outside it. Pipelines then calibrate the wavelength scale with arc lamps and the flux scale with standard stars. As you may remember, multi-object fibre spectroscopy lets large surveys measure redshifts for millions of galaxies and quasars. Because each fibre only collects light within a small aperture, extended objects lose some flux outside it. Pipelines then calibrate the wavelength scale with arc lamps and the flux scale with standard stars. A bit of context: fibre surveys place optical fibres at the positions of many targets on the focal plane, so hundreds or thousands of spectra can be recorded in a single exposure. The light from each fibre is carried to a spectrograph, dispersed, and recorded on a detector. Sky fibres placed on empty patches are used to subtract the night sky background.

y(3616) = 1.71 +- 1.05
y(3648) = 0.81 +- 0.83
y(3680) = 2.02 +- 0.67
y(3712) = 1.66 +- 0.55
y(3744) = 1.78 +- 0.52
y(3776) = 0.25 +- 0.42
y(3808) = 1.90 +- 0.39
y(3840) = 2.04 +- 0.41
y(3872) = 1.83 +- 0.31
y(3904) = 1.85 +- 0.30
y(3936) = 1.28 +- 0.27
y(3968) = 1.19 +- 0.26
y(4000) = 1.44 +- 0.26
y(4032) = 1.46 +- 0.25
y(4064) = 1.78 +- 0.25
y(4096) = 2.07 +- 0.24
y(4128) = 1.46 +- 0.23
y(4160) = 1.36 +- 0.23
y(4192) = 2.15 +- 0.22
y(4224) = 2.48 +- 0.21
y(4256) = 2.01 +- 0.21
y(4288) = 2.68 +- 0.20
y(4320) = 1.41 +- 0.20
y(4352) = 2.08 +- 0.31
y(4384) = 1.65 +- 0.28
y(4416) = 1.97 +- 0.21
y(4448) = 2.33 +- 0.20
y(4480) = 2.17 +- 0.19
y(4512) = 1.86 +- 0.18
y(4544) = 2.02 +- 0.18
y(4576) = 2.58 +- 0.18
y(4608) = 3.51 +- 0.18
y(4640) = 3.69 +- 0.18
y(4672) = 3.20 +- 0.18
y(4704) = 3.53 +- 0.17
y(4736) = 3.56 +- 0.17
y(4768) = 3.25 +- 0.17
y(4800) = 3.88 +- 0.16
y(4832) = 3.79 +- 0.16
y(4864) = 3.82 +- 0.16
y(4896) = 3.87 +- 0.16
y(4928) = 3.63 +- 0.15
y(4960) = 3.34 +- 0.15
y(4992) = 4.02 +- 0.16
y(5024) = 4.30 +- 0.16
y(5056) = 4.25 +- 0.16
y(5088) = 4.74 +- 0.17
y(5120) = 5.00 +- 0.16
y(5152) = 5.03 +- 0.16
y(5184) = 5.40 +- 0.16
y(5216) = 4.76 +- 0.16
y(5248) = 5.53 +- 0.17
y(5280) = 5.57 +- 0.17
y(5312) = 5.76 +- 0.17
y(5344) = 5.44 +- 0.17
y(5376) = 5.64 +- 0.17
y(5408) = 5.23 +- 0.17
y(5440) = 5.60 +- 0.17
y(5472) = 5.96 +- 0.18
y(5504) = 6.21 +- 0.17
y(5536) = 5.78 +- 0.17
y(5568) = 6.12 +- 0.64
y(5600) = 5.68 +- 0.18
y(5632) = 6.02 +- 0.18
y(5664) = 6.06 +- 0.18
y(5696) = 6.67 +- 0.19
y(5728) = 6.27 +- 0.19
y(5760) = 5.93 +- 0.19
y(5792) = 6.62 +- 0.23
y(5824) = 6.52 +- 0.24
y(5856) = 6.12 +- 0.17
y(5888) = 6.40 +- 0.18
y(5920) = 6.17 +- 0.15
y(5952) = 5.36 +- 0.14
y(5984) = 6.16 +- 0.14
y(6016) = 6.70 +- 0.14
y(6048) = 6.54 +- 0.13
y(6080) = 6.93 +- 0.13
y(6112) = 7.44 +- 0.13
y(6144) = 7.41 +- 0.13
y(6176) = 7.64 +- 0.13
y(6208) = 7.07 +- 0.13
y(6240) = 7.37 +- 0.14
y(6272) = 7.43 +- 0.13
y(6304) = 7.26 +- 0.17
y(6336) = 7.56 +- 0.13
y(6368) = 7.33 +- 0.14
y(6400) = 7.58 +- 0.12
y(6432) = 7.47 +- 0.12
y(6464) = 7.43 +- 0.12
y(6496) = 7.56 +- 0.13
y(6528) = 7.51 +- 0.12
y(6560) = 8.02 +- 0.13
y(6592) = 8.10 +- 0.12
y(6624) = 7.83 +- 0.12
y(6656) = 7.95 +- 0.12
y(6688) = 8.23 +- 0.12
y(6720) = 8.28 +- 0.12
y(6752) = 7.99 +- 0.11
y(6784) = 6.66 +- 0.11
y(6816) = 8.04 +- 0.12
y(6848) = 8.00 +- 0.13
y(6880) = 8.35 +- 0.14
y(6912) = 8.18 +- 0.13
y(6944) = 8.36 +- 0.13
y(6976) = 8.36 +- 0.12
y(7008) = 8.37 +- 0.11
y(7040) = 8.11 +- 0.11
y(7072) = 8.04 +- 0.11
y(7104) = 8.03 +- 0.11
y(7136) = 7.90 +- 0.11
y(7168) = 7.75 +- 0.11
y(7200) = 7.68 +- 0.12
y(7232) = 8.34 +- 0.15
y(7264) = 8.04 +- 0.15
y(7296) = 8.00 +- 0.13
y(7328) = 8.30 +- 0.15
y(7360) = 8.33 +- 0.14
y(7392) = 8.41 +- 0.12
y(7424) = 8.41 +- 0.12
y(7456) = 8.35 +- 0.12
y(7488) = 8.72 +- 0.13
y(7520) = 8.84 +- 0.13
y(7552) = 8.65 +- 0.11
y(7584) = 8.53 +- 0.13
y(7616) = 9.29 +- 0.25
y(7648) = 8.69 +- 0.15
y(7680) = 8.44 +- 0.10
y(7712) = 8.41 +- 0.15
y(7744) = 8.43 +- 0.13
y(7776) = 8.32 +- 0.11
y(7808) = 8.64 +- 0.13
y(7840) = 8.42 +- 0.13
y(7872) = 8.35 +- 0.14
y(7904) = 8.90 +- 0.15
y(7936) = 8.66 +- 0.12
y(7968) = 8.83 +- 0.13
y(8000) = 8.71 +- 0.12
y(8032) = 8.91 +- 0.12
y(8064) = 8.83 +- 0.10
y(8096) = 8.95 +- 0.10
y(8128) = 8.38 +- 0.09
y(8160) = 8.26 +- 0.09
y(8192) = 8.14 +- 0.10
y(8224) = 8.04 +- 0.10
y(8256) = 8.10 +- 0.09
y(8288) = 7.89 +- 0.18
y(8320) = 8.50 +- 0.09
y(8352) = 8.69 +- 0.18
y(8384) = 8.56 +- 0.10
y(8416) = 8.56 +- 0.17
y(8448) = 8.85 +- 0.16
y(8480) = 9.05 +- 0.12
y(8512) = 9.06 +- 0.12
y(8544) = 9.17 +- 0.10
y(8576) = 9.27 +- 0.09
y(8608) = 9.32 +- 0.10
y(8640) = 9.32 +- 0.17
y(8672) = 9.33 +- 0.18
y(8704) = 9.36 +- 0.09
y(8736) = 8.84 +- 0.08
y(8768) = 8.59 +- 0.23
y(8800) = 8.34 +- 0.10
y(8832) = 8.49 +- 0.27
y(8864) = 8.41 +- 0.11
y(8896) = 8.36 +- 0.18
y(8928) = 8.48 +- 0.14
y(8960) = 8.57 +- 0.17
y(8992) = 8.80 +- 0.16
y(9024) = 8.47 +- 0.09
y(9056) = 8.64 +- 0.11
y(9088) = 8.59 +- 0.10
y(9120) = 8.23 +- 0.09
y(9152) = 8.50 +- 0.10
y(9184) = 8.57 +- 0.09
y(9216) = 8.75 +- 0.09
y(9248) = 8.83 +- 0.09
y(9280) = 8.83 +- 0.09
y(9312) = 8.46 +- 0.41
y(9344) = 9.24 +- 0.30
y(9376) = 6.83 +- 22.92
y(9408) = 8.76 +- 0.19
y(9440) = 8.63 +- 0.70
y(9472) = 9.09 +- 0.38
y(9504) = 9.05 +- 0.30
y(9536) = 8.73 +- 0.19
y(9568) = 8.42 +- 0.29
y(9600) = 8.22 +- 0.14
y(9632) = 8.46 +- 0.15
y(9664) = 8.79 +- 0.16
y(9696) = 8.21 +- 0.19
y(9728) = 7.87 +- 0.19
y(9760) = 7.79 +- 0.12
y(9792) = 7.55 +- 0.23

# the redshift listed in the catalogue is 0.15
